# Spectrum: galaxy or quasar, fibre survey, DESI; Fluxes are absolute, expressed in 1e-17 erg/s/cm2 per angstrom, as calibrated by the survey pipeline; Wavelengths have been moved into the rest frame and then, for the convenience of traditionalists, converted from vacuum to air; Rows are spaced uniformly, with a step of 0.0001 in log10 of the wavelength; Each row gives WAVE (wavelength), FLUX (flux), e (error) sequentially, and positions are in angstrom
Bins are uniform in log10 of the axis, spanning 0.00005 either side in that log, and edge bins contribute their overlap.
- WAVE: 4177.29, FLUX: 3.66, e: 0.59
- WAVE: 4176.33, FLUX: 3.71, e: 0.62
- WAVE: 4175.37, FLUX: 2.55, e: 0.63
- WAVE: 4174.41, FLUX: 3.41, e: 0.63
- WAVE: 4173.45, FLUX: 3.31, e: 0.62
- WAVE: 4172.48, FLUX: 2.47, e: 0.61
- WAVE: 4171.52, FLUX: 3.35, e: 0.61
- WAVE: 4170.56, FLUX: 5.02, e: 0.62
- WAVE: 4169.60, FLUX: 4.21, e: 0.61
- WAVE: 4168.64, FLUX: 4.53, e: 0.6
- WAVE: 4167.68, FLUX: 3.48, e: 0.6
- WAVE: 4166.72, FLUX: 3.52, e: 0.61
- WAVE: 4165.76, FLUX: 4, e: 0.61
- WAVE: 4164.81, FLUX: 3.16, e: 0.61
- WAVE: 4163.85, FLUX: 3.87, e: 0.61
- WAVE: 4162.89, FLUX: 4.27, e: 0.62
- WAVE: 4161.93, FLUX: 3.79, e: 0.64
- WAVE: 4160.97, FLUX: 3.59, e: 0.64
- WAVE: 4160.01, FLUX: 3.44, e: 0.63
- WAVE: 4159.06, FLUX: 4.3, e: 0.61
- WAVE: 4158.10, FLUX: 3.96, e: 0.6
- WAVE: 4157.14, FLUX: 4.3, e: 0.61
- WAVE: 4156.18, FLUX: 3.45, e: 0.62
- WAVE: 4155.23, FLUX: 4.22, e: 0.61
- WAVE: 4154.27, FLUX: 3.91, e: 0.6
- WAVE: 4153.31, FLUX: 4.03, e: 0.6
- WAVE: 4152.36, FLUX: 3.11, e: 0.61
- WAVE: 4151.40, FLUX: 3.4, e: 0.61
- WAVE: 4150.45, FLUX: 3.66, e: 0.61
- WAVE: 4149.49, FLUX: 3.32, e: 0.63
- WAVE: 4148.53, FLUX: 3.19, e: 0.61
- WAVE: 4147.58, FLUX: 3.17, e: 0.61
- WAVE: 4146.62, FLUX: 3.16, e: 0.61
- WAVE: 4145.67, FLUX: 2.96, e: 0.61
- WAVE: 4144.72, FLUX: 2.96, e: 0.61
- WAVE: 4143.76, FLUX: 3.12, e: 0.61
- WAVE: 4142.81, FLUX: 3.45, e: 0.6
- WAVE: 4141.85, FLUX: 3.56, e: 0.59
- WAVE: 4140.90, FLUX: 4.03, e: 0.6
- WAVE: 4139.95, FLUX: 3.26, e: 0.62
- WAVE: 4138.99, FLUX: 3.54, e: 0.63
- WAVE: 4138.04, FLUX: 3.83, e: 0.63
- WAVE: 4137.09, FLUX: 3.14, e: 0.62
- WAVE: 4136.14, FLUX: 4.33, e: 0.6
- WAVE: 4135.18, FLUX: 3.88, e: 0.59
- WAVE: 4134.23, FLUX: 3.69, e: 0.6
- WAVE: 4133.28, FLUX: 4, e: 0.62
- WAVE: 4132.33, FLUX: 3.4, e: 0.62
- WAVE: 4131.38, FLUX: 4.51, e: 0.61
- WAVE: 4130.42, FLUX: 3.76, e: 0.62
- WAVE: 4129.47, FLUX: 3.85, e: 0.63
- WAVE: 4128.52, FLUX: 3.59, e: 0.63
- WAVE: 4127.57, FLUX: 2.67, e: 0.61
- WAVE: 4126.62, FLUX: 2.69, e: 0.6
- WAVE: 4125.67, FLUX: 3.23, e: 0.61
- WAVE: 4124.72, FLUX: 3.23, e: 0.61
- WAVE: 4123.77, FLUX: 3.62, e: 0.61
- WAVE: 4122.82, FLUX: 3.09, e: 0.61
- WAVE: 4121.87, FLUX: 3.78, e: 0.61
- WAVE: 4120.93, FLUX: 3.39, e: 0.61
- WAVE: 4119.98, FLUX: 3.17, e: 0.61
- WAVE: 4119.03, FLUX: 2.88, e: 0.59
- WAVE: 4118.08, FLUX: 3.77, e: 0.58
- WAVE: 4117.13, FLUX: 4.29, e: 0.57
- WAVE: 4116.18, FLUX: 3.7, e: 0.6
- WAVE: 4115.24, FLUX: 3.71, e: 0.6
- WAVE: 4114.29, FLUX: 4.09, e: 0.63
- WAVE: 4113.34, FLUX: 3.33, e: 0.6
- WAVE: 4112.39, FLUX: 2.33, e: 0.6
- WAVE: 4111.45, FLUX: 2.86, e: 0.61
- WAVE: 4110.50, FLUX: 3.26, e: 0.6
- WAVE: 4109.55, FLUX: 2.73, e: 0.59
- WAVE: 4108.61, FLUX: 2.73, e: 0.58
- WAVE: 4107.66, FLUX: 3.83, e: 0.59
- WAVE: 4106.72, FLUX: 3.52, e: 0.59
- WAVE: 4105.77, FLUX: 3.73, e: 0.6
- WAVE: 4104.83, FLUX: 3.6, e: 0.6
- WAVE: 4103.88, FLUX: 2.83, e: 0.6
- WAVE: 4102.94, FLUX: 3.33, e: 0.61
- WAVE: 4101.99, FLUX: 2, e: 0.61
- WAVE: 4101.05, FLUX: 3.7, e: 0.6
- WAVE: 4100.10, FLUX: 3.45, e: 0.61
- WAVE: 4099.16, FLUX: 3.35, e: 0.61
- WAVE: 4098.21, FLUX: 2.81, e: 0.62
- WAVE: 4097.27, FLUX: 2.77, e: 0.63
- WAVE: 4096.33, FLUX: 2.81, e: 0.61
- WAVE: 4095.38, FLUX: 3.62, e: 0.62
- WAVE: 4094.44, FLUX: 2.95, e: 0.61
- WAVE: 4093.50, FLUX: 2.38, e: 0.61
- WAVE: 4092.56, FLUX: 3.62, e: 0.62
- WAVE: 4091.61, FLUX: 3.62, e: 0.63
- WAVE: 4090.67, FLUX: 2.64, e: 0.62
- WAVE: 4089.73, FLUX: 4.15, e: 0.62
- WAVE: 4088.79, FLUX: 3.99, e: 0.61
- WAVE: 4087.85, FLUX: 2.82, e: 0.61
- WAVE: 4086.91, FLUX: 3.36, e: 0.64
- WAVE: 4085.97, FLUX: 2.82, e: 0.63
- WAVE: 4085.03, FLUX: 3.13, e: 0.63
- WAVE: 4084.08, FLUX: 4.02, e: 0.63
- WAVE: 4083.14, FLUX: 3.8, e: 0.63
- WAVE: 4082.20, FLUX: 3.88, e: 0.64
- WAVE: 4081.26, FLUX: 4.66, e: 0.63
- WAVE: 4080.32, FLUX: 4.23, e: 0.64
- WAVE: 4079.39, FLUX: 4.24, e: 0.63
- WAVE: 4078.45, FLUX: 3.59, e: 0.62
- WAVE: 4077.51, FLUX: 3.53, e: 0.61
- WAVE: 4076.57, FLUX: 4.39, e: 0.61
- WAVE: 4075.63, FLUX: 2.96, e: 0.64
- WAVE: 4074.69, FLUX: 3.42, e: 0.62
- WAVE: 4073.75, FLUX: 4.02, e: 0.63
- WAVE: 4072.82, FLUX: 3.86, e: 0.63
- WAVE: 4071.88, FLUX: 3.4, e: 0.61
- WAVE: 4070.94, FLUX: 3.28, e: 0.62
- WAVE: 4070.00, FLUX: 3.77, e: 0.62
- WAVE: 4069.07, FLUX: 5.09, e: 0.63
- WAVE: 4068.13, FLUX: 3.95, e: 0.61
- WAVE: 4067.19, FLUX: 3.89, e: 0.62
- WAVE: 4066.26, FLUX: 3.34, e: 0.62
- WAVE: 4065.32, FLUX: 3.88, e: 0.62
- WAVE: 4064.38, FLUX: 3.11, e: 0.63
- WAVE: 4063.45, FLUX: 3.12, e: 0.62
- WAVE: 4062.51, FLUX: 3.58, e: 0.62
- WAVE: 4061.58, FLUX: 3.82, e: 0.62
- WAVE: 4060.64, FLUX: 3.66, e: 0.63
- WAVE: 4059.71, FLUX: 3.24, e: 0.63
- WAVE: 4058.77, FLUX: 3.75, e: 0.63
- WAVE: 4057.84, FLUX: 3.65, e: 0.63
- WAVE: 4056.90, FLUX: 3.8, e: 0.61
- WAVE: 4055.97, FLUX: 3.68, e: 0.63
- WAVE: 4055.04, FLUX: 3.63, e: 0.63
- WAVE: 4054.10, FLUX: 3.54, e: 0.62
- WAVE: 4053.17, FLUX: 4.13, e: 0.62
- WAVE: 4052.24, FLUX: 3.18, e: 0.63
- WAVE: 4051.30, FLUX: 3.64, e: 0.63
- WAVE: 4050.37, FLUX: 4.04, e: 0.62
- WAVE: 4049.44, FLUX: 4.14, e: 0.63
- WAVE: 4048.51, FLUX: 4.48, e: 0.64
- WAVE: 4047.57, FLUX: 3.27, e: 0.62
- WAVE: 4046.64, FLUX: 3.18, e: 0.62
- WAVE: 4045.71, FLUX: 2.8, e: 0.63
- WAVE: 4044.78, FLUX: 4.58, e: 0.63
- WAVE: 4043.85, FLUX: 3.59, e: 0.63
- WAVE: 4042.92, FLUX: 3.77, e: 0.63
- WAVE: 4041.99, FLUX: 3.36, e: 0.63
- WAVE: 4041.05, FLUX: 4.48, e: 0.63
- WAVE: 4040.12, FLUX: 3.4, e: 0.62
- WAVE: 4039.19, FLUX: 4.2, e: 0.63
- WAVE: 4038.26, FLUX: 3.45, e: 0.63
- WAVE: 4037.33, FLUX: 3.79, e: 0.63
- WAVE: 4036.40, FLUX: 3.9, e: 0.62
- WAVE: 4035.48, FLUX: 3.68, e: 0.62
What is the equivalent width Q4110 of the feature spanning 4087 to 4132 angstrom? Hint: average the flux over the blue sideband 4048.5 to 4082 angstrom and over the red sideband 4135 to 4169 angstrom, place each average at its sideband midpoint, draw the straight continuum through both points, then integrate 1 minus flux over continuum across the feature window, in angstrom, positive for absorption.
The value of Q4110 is 4.6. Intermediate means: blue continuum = 3.76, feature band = 3.32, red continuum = 3.63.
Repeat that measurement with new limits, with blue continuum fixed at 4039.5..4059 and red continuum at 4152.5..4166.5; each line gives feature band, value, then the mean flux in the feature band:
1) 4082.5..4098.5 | 2.1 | 3.27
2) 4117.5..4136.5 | 1.4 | 3.52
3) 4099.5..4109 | 1.3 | 3.28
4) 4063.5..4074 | 0.0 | 3.75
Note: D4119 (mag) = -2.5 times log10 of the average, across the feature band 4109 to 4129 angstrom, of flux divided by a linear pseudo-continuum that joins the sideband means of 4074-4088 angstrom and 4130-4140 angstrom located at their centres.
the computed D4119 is 0.14 mag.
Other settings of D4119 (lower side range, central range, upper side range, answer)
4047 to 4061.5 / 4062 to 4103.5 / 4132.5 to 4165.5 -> 0.06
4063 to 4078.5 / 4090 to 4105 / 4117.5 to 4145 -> 0.17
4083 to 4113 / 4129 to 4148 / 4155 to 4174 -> -0.01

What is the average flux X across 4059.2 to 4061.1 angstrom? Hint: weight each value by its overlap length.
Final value 3.45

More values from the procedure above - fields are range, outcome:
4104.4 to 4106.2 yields 3.68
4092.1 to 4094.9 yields 2.99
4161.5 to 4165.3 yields 3.78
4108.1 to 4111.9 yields 2.9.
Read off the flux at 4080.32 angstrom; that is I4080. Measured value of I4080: 4.23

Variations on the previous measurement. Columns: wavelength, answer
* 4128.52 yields 3.59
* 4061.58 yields 3.82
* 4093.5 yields 2.38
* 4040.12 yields 3.4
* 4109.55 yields 2.73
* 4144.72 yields 2.96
